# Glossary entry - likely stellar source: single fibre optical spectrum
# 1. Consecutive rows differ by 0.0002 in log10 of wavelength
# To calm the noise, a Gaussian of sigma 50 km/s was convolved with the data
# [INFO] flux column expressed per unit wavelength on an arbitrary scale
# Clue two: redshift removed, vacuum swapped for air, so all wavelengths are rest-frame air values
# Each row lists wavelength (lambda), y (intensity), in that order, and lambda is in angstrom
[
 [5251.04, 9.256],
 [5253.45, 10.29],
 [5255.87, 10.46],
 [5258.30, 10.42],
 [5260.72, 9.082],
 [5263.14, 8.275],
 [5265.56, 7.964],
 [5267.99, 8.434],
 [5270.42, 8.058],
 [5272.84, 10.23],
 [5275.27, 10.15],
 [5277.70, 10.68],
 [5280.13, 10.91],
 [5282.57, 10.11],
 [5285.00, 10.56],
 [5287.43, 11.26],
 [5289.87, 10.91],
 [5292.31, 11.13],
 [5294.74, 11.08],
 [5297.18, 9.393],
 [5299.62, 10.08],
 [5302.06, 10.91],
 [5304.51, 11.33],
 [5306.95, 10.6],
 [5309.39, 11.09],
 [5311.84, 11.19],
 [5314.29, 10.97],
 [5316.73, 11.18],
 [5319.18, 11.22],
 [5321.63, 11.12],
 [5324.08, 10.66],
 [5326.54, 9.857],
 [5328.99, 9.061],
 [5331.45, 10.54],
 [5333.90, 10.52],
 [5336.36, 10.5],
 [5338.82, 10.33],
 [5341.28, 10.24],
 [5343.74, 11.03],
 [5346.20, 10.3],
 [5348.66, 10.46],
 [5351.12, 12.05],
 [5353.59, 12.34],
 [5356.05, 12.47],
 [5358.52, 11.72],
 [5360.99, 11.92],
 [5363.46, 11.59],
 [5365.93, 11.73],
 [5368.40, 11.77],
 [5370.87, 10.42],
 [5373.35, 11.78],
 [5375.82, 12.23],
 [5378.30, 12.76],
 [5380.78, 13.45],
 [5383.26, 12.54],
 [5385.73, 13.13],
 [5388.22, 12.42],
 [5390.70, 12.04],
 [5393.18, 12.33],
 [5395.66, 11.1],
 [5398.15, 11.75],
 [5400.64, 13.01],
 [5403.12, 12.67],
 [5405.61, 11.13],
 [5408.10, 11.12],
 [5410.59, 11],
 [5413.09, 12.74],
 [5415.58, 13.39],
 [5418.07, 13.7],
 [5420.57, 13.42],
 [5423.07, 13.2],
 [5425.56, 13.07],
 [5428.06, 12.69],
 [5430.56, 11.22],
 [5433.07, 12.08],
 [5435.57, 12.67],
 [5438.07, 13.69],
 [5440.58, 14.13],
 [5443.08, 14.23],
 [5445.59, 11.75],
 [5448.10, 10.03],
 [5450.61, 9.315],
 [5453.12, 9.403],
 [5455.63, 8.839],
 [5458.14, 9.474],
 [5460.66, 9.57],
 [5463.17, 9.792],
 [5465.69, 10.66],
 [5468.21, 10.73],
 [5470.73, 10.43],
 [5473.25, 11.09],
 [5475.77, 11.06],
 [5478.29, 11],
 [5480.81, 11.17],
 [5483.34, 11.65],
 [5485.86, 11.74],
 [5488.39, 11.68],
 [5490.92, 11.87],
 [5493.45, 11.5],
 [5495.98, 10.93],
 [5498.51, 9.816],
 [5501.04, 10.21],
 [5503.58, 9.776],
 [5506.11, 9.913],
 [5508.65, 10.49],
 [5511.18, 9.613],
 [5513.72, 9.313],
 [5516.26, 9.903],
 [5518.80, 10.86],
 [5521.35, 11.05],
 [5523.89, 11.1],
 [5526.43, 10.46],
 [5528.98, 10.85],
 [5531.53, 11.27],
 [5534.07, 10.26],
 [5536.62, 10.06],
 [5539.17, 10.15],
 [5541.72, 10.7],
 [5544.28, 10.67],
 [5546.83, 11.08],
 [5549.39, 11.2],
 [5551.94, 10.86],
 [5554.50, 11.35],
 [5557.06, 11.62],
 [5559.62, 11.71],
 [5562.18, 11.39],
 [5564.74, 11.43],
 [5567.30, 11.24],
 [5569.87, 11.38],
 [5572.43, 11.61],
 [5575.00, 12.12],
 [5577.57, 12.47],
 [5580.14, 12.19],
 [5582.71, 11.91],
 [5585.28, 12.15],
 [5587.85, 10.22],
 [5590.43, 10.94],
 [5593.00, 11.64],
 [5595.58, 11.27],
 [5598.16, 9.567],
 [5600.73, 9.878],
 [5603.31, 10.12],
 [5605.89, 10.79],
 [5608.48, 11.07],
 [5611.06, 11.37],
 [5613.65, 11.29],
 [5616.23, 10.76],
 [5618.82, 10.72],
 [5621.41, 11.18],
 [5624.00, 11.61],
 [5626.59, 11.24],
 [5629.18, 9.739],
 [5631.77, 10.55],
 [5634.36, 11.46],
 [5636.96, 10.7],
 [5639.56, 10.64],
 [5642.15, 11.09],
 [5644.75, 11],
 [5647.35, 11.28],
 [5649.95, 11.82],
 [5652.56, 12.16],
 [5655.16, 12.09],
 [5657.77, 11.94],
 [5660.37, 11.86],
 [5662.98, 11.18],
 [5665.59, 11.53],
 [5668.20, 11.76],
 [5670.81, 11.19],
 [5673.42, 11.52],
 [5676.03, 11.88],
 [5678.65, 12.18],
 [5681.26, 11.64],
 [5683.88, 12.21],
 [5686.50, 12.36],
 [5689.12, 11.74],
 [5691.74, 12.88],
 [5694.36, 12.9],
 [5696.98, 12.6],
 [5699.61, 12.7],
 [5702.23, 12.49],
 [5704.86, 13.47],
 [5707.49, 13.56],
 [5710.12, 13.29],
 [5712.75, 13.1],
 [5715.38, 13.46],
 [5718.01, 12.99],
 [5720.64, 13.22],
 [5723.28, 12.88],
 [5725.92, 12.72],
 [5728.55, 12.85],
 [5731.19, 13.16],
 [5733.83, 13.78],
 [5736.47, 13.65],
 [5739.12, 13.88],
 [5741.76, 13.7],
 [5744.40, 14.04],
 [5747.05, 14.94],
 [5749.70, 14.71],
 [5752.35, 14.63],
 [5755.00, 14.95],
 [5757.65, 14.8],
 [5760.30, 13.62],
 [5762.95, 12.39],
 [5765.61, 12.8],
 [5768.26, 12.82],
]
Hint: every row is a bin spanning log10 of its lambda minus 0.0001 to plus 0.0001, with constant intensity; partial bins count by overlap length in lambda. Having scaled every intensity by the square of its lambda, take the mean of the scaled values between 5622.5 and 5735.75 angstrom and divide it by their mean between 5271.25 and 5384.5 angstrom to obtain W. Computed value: 1.25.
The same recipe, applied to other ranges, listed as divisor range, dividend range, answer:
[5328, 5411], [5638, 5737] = 1.19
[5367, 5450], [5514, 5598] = 0.95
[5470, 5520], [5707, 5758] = 1.39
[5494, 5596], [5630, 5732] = 1.17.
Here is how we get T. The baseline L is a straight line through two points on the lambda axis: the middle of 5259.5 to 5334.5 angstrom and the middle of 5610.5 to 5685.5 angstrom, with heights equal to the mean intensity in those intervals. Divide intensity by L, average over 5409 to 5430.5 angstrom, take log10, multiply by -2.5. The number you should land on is -0.20 mag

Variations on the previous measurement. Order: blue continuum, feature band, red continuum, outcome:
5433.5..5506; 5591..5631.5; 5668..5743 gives 0.12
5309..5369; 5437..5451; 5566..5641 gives -0.12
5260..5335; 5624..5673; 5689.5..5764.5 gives 0.14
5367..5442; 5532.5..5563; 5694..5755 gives 0.18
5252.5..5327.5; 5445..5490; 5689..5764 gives 0.11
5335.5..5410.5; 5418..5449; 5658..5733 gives -0.08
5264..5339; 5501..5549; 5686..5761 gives 0.15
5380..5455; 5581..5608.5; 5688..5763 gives 0.19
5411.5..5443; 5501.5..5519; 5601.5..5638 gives 0.21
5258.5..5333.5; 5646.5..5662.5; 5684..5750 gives 0.08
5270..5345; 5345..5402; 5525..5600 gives -0.12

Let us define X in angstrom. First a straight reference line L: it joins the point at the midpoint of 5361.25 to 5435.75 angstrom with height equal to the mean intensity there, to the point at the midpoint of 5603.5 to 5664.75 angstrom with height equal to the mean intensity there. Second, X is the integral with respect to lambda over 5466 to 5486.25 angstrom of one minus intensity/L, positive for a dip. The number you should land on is 1.4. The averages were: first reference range 12.3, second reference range 11.2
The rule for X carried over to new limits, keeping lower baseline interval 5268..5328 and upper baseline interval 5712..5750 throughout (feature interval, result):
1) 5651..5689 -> 3.71 angstrom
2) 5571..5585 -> 0.46 angstrom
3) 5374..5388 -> -2.04 angstrom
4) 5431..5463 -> 0.99 angstrom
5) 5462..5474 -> 1.23 angstrom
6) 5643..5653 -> 1.12 angstrom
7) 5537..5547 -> 1.37 angstrom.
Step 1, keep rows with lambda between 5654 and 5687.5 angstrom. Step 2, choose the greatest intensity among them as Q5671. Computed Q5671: 12.36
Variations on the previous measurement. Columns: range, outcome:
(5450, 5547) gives 11.87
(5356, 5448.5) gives 14.23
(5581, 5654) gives 12.16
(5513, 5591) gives 12.47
